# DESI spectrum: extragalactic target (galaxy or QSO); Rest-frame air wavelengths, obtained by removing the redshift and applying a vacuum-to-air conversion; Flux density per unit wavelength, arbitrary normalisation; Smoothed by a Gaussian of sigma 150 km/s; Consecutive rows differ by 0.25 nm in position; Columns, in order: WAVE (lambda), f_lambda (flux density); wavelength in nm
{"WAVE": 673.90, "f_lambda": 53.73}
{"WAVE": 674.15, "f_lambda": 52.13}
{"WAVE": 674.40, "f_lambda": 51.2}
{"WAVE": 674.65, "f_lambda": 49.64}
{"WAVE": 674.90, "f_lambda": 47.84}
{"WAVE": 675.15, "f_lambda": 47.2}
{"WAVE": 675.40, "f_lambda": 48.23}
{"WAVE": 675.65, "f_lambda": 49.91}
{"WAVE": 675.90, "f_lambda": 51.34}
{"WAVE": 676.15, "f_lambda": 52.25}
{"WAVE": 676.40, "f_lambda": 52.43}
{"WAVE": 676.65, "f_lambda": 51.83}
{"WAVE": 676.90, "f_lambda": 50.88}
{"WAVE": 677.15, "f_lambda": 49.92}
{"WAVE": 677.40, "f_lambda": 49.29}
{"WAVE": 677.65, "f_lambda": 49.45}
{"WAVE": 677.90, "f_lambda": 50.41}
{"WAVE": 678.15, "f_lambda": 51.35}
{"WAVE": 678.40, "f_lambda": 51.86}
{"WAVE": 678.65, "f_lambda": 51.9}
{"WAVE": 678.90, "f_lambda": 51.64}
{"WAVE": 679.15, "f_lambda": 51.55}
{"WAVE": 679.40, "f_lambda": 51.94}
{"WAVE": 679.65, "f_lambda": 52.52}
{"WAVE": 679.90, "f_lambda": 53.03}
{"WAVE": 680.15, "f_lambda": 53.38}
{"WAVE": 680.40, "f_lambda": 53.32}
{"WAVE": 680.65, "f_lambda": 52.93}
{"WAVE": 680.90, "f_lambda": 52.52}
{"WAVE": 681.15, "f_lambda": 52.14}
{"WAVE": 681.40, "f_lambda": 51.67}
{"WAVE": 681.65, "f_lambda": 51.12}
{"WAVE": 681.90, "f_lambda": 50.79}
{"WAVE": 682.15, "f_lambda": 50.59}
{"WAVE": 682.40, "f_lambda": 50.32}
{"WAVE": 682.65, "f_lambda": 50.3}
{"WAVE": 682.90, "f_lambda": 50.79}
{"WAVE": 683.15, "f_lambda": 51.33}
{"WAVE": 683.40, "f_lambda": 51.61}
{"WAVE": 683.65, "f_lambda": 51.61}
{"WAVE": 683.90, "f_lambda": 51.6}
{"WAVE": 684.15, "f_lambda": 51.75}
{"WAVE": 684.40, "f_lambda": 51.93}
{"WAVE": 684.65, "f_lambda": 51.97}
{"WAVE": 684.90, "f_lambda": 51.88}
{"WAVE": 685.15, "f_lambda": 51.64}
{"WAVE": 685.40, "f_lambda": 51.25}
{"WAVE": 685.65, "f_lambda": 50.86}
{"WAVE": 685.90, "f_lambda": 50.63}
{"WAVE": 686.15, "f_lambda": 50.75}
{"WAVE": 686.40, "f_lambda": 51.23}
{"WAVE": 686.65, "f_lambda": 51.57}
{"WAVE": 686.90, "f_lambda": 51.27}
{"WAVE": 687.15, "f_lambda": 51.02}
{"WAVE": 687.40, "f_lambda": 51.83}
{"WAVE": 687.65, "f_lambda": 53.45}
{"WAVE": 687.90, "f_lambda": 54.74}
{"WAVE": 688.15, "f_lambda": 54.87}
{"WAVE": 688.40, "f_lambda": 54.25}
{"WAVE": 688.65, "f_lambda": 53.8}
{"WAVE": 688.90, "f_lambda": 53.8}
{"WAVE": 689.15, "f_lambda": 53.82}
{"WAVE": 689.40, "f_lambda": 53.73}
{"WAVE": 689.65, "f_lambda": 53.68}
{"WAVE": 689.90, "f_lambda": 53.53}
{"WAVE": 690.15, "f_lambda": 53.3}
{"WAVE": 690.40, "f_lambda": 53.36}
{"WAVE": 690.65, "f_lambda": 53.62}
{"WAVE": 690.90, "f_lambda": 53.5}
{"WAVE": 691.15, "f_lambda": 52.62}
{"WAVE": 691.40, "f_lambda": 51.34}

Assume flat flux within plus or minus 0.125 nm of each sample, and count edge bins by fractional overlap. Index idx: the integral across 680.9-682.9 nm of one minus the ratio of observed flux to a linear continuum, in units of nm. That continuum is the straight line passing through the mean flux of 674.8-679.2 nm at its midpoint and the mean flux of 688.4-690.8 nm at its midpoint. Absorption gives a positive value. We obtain 0.026 nm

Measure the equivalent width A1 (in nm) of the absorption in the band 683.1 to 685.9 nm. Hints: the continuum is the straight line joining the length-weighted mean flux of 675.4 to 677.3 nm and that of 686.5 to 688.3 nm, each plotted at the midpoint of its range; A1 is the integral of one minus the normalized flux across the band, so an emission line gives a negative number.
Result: 0.037 nm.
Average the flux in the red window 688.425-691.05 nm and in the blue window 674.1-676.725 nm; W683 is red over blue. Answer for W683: 1.1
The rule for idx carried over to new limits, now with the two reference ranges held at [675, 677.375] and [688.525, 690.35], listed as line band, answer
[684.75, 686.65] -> 0.05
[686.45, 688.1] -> 0.02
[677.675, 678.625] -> 0.00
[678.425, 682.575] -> -0.04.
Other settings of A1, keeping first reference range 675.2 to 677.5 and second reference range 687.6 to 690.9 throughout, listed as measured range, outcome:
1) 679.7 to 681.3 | -0.038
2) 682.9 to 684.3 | 0.024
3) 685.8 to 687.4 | 0.061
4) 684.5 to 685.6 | 0.024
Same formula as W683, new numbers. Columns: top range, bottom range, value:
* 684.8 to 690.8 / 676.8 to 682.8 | 1.02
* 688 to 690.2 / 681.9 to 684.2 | 1.06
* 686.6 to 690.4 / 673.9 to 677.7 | 1.06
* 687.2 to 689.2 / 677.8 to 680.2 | 1.03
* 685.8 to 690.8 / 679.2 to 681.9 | 1.01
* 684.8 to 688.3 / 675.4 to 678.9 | 1.02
